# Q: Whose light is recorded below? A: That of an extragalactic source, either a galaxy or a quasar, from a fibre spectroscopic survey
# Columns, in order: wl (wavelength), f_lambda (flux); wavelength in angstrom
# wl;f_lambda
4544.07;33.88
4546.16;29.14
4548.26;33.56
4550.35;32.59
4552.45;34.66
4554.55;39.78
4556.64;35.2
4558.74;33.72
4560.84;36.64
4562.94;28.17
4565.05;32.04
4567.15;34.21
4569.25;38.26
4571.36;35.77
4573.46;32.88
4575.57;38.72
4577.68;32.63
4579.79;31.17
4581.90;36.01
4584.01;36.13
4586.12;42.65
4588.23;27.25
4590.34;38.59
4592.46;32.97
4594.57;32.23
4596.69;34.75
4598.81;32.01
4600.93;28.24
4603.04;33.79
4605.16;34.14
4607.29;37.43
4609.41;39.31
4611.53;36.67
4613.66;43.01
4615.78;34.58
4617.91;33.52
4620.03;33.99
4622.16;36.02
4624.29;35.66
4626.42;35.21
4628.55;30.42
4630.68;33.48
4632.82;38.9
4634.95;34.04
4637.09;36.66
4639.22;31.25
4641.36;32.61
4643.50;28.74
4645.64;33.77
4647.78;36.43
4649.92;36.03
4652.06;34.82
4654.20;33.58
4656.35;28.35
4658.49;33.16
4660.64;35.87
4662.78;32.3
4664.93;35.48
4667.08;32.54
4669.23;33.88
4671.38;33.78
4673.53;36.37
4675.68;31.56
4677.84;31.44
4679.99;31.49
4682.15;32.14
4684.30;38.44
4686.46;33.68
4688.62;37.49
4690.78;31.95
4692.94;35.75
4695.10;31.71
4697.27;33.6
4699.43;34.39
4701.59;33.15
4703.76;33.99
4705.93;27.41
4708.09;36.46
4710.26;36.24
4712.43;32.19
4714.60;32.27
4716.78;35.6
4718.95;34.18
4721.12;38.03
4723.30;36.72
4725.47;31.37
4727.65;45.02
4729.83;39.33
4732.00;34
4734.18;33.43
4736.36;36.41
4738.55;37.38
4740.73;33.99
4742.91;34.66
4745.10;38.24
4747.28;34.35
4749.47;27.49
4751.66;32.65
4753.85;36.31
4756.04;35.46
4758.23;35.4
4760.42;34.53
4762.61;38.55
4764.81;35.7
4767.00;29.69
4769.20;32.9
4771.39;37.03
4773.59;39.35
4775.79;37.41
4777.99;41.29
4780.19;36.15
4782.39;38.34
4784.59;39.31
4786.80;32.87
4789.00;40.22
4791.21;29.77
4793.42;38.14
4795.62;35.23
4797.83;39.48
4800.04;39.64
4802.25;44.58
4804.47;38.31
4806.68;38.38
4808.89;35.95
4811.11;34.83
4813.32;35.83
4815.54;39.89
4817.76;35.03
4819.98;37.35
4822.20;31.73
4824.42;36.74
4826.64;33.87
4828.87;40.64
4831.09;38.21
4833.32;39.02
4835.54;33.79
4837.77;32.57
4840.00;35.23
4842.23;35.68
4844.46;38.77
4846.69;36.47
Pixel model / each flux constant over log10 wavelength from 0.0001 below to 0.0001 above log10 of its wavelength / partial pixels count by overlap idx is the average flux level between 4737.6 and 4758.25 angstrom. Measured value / 34.5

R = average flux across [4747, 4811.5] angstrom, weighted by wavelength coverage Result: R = 36.4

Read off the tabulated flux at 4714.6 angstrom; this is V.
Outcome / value 32.27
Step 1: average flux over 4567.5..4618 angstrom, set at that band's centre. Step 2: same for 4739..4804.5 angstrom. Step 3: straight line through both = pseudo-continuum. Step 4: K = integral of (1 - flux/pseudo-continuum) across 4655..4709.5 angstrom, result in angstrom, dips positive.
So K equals 3.36 angstrom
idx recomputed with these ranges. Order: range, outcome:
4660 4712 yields 33.8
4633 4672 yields 33.6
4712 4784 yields 35.7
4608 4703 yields 34.3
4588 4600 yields 33.3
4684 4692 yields 35.1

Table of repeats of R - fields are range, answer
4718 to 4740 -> 36.6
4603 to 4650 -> 35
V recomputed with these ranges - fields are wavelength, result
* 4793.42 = 38.14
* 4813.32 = 35.83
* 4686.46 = 33.68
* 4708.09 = 36.46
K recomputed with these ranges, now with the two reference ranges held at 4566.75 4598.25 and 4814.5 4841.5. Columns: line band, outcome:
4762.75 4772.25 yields 0.4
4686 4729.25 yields 1.1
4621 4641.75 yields 0.4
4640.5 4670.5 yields 1.6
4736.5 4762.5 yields 0.7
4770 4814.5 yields -2.0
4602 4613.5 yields -0.6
